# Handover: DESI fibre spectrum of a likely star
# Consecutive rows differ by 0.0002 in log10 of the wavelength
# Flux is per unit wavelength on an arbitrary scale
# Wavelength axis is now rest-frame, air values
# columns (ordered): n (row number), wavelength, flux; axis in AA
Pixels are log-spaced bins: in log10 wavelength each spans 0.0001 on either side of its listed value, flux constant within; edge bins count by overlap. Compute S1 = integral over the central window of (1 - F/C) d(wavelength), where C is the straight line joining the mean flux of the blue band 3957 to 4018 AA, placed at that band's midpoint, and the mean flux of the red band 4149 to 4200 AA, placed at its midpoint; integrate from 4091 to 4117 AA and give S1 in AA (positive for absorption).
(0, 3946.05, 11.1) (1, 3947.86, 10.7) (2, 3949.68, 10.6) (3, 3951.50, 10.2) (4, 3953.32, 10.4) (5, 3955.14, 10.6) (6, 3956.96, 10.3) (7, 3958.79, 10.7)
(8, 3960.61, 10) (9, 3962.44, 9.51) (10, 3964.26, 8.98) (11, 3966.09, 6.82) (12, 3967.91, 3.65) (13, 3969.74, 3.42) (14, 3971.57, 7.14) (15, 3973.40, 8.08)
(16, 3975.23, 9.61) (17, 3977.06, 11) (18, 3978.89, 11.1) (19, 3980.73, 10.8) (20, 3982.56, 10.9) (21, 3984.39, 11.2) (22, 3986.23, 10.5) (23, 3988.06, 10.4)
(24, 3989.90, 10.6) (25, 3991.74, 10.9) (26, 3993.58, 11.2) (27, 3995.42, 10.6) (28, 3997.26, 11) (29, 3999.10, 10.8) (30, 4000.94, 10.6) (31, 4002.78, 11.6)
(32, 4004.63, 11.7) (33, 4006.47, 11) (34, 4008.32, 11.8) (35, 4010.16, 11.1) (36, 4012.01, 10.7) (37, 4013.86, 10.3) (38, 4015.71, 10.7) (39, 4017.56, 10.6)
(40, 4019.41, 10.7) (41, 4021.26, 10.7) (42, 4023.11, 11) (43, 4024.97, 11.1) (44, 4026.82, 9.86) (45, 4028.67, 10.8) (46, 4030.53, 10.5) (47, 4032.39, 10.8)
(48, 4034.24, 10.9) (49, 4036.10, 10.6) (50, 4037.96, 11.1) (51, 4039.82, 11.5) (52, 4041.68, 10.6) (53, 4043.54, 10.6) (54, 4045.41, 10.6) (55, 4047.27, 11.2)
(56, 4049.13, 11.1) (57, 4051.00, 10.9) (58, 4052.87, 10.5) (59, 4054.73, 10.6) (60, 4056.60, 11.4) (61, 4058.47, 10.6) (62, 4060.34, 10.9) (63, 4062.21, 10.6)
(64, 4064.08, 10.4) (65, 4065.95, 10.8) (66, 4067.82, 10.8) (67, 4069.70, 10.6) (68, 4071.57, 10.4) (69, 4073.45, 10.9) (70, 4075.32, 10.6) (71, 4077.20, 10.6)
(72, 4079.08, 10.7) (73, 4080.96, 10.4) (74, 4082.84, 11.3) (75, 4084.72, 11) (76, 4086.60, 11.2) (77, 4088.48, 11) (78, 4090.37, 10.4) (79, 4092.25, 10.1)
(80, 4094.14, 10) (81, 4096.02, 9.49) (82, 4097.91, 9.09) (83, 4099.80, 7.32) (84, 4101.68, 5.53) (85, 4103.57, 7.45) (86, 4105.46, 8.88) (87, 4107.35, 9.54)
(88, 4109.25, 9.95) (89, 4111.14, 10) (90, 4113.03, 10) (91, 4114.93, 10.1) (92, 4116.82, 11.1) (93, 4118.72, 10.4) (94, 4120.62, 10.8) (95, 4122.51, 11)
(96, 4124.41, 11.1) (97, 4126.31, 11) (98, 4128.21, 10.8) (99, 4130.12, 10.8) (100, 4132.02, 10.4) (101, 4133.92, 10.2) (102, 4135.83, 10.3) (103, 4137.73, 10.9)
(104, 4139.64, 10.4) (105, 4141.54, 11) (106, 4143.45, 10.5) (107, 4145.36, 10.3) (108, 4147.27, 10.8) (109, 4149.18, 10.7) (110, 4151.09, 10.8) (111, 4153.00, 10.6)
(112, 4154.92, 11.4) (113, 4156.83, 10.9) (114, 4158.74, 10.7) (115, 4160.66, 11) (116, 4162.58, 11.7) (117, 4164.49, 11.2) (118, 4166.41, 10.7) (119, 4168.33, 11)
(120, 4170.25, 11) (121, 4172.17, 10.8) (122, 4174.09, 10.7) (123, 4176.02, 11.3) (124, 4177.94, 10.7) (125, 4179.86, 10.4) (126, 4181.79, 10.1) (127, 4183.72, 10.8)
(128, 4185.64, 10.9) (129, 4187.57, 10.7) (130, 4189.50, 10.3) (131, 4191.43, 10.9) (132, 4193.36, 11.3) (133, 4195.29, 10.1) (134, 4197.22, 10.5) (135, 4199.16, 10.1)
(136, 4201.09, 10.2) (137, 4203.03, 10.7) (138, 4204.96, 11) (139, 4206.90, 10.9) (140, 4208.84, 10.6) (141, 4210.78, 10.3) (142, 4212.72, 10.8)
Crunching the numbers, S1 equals 3.33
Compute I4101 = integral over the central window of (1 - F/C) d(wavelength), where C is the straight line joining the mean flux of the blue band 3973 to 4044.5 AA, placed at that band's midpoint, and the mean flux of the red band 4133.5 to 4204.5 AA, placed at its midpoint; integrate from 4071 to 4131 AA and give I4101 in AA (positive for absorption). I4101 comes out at 3.7 AA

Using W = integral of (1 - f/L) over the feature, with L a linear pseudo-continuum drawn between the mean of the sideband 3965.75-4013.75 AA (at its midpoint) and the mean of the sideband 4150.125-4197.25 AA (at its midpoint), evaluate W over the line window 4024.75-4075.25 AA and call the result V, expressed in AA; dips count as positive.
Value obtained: -2.5 AA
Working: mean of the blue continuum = 9.98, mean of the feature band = 10.8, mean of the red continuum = 10.8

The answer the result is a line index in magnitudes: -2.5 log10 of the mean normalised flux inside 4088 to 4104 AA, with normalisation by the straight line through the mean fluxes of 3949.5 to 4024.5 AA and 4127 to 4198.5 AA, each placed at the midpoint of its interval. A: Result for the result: 0.18 mag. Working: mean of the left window 10.1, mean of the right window 10.7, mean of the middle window 8.92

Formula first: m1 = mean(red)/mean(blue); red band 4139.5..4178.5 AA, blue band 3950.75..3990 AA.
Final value 1.2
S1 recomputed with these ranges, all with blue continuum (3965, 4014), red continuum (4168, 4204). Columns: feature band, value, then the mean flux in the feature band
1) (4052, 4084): -1.5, 10.7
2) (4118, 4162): -1.1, 10.7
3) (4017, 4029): -0.7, 10.7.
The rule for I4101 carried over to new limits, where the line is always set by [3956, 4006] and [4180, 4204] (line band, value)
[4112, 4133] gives -0.80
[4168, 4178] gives -0.44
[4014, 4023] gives -0.70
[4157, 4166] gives -0.58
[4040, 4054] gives -1.14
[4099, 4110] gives 2.29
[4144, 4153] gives -0.22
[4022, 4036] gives -1.07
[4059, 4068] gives -0.55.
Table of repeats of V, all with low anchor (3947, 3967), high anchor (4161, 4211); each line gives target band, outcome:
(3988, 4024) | -3.0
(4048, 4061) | -0.8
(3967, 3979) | 3.0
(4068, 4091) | -0.9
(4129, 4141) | 0.0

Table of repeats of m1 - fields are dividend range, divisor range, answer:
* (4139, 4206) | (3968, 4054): 1.03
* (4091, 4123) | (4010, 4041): 0.88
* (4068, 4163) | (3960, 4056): 1.00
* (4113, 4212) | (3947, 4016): 1.07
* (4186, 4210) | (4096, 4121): 1.15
